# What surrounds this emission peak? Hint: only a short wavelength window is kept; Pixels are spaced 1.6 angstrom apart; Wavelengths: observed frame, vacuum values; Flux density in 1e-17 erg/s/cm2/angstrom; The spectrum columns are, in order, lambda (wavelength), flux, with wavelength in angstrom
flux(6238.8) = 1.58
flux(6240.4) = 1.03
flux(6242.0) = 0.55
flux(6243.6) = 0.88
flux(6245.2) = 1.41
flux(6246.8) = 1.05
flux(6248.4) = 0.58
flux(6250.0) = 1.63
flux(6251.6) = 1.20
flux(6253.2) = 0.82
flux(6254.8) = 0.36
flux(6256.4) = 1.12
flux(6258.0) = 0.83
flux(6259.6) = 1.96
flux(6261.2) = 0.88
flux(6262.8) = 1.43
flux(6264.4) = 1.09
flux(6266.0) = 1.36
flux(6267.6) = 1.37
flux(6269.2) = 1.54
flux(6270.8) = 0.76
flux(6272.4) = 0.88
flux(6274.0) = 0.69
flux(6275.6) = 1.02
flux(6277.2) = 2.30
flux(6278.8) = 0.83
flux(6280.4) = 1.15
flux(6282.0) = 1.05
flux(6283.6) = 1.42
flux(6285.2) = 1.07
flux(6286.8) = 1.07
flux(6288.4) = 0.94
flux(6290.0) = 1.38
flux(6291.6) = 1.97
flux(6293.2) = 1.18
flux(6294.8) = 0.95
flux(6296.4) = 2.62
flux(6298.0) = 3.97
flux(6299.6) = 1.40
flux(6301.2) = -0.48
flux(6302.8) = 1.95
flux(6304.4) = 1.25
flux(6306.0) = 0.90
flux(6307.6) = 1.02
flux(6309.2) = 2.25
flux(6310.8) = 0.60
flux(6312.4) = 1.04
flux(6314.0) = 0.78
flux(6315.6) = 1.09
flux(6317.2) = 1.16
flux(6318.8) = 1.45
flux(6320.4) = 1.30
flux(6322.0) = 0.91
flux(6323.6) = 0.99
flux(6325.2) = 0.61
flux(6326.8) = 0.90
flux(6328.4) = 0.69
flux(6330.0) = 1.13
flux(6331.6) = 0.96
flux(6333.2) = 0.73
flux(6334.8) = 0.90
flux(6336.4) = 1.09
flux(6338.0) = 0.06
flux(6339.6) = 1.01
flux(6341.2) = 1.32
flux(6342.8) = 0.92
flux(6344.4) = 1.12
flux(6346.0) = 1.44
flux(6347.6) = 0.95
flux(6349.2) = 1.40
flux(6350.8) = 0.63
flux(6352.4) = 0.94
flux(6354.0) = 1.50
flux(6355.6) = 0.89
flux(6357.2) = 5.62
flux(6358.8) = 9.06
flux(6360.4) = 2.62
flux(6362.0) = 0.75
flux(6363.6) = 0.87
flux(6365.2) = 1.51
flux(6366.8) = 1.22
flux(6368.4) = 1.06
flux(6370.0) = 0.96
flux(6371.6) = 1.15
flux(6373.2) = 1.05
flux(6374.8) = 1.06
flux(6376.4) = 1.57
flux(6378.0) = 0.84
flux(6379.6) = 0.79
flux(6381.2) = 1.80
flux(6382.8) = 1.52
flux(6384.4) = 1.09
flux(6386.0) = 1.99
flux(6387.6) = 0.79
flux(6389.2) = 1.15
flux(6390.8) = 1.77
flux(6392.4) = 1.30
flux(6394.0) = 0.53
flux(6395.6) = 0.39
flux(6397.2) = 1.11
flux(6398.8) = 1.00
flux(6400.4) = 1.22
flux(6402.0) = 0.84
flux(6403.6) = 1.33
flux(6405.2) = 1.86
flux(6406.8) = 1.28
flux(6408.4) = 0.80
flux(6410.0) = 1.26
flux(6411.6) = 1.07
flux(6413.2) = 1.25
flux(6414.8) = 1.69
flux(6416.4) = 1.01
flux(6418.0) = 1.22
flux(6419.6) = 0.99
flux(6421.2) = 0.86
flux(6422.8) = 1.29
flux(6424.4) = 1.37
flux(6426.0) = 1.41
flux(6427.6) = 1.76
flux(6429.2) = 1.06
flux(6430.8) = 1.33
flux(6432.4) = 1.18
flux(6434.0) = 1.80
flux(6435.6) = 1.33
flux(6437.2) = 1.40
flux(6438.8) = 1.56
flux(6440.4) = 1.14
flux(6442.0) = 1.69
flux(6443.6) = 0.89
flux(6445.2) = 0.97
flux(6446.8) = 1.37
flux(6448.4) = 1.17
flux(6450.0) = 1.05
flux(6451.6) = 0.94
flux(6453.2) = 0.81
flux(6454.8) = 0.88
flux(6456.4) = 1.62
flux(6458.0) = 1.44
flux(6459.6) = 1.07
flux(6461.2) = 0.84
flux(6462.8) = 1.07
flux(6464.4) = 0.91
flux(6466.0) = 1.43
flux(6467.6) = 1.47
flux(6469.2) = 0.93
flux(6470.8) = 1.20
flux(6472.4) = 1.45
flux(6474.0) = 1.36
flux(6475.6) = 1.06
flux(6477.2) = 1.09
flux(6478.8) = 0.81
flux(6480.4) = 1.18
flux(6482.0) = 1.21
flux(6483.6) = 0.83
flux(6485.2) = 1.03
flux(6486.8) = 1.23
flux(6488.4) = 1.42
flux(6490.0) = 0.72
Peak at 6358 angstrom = [O III]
